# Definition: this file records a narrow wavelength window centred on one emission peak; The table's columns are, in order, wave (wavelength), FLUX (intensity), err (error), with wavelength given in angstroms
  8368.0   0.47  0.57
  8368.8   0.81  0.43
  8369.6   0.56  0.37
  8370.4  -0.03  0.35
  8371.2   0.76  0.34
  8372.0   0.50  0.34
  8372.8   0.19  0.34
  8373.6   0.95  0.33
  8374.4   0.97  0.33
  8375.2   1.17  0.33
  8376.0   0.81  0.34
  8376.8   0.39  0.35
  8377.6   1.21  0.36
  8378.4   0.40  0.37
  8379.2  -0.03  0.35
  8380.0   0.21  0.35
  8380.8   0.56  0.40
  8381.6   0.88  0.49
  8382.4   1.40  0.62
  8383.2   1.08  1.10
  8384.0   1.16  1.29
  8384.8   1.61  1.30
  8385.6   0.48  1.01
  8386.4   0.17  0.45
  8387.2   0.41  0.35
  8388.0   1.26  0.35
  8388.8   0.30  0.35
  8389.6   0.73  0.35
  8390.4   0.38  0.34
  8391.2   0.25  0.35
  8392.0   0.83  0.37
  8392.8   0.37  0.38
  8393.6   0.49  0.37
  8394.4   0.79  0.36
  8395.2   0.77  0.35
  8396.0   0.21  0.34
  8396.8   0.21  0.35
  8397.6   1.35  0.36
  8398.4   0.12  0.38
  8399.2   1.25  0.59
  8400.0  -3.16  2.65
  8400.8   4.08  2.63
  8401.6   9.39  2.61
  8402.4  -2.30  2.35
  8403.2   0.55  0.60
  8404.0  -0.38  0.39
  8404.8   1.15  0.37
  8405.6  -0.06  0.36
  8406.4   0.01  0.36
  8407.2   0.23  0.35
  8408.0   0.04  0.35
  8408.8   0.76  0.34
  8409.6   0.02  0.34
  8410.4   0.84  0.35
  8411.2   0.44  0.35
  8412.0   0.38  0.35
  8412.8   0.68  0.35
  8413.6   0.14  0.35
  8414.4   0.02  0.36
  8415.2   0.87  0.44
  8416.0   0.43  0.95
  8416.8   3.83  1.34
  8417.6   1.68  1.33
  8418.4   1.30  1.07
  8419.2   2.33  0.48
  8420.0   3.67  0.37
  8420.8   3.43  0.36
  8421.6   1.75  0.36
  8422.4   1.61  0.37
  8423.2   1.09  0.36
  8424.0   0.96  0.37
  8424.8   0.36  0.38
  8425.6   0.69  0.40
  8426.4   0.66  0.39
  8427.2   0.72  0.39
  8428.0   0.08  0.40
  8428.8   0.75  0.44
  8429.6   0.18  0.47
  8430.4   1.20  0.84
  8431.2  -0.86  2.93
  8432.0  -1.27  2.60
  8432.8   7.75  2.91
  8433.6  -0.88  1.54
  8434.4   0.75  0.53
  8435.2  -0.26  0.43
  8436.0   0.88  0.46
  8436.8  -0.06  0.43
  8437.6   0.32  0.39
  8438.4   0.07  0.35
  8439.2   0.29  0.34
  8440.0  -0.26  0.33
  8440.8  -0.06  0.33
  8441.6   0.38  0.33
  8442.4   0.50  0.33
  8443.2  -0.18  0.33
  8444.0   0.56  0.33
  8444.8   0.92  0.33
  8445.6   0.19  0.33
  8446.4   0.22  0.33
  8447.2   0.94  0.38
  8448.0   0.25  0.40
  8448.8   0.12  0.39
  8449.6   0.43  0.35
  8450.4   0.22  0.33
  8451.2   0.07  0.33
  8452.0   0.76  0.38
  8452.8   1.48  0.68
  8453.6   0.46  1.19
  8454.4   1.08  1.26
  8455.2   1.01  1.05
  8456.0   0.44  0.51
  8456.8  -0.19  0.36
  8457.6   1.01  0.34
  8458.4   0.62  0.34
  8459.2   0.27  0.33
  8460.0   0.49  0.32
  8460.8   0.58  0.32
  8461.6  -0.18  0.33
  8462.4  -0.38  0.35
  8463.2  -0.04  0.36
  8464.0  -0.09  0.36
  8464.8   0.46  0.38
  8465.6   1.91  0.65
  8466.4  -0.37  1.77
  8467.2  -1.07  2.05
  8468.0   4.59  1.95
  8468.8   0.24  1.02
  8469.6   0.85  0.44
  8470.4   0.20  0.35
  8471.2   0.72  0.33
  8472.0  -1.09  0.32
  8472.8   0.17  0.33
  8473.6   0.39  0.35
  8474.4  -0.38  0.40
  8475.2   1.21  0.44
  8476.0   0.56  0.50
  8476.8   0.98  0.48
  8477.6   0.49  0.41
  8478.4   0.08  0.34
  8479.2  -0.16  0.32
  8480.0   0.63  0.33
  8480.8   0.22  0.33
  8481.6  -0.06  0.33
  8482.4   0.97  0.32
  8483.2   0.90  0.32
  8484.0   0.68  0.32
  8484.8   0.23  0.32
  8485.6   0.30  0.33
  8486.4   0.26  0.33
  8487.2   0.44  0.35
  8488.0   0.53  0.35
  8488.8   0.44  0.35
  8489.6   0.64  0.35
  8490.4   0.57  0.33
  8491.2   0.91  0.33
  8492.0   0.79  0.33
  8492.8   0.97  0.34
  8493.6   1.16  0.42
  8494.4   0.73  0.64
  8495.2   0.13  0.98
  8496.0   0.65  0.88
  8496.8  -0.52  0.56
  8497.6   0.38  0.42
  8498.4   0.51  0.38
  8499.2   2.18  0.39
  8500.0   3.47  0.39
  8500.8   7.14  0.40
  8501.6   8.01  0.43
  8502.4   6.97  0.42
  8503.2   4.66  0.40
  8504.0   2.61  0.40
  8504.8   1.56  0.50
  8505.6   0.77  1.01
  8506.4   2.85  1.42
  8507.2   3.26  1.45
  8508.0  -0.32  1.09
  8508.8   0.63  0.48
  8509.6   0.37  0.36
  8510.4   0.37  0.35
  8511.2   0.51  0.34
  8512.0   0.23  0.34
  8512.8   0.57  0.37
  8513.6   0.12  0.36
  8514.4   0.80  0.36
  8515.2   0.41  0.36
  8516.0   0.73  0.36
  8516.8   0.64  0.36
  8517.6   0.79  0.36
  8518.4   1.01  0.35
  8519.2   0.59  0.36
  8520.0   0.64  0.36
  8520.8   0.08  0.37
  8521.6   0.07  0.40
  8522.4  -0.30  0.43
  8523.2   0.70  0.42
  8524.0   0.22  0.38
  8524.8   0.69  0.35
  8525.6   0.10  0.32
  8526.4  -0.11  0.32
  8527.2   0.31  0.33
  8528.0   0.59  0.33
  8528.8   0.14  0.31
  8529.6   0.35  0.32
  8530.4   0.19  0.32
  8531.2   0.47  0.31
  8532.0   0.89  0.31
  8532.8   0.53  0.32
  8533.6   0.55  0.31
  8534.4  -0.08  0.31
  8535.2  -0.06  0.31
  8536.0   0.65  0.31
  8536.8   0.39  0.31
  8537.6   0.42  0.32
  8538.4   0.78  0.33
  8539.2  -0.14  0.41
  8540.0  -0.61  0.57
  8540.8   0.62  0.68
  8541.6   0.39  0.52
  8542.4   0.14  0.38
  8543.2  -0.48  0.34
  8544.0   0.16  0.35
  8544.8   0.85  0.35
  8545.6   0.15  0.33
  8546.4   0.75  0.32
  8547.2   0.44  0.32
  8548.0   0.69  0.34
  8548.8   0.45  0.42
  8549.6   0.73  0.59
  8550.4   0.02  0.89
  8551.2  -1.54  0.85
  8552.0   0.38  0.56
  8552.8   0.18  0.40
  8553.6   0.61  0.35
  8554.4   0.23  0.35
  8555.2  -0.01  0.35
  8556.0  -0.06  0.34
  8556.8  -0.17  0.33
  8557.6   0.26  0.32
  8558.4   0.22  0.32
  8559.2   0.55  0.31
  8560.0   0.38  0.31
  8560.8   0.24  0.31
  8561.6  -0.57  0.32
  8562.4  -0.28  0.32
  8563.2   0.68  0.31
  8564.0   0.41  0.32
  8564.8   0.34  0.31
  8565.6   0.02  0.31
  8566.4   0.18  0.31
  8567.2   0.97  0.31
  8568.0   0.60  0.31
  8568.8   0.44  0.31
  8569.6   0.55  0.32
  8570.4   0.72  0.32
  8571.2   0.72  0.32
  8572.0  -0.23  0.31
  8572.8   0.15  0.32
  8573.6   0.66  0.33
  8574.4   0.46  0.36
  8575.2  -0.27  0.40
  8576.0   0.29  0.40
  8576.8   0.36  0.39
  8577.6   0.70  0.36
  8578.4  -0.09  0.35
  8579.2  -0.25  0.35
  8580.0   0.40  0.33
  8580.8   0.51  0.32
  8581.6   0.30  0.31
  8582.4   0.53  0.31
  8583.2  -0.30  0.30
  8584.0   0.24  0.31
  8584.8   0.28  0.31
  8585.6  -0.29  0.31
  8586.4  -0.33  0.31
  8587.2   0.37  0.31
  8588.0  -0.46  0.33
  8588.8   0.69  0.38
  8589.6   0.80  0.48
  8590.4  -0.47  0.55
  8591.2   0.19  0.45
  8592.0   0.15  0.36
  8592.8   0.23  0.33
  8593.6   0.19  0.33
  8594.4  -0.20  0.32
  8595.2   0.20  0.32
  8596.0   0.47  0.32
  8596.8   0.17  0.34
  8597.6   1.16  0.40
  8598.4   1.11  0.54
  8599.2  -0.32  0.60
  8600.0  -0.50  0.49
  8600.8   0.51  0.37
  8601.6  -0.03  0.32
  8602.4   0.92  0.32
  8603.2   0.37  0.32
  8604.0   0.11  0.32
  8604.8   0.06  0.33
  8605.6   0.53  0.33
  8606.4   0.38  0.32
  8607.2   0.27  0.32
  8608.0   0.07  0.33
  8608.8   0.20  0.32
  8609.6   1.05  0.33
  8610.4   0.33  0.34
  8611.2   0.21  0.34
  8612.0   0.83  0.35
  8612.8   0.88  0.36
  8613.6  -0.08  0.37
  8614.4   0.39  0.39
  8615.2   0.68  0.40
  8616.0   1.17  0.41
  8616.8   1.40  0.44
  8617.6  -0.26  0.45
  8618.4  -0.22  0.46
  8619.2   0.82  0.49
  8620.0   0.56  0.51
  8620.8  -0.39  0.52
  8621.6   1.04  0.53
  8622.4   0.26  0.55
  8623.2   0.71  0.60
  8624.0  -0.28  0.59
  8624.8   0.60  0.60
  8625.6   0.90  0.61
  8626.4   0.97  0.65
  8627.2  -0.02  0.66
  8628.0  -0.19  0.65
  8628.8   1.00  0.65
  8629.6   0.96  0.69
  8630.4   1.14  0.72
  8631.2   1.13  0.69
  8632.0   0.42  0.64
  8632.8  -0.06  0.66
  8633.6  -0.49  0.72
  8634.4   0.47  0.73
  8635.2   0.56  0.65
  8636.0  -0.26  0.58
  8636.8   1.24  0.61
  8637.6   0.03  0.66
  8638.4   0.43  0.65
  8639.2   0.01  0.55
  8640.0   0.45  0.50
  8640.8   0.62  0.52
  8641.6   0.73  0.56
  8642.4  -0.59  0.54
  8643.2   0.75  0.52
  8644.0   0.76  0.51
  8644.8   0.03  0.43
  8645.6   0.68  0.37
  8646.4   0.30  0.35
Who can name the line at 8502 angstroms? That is [O III] 5007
